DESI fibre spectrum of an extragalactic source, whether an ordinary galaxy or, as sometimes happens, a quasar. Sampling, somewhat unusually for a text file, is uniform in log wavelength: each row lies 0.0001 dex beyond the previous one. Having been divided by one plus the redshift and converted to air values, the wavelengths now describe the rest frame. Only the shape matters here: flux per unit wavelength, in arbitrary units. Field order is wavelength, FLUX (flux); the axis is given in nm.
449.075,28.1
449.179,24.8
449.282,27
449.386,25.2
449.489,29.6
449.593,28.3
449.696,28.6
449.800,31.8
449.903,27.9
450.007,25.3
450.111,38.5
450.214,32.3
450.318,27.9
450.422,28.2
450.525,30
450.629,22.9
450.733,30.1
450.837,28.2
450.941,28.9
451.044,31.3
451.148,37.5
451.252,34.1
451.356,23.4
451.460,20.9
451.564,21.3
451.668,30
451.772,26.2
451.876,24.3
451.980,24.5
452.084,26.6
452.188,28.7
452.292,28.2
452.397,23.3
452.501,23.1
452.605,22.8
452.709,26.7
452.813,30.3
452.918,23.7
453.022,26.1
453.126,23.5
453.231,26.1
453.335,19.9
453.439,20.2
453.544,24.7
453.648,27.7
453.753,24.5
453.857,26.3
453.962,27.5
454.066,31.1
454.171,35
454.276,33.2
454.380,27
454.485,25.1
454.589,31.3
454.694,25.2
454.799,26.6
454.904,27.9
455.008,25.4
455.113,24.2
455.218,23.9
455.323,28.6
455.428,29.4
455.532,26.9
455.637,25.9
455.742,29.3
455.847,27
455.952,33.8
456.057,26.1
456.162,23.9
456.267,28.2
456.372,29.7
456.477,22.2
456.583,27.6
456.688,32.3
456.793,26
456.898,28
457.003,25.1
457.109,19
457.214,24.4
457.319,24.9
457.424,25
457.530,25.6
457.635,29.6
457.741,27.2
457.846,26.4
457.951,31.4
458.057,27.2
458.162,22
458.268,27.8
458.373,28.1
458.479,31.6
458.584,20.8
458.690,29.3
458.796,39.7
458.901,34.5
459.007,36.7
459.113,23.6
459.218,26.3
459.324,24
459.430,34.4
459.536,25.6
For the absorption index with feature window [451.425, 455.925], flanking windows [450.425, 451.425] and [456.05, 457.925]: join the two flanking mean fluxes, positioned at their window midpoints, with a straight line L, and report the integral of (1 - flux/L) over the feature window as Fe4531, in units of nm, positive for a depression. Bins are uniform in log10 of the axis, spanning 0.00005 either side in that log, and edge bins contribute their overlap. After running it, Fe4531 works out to 0.255 nm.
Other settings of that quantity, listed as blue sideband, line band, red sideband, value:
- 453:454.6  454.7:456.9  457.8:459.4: 0.027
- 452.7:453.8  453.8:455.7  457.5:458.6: -0.167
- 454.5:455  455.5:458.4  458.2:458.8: 0.128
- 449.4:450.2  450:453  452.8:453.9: -0.020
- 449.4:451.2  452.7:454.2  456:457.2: 0.100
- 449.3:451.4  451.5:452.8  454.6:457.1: 0.140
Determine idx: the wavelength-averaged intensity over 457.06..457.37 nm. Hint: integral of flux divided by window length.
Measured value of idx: 22.8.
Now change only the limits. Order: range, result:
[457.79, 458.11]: 28.4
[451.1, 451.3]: 35.8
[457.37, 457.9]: 26.8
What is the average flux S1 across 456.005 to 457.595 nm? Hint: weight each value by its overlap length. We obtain 25.9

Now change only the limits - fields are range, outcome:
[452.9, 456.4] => 26.9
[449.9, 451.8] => 28.7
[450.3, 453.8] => 26.3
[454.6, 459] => 27.4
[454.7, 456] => 27.3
